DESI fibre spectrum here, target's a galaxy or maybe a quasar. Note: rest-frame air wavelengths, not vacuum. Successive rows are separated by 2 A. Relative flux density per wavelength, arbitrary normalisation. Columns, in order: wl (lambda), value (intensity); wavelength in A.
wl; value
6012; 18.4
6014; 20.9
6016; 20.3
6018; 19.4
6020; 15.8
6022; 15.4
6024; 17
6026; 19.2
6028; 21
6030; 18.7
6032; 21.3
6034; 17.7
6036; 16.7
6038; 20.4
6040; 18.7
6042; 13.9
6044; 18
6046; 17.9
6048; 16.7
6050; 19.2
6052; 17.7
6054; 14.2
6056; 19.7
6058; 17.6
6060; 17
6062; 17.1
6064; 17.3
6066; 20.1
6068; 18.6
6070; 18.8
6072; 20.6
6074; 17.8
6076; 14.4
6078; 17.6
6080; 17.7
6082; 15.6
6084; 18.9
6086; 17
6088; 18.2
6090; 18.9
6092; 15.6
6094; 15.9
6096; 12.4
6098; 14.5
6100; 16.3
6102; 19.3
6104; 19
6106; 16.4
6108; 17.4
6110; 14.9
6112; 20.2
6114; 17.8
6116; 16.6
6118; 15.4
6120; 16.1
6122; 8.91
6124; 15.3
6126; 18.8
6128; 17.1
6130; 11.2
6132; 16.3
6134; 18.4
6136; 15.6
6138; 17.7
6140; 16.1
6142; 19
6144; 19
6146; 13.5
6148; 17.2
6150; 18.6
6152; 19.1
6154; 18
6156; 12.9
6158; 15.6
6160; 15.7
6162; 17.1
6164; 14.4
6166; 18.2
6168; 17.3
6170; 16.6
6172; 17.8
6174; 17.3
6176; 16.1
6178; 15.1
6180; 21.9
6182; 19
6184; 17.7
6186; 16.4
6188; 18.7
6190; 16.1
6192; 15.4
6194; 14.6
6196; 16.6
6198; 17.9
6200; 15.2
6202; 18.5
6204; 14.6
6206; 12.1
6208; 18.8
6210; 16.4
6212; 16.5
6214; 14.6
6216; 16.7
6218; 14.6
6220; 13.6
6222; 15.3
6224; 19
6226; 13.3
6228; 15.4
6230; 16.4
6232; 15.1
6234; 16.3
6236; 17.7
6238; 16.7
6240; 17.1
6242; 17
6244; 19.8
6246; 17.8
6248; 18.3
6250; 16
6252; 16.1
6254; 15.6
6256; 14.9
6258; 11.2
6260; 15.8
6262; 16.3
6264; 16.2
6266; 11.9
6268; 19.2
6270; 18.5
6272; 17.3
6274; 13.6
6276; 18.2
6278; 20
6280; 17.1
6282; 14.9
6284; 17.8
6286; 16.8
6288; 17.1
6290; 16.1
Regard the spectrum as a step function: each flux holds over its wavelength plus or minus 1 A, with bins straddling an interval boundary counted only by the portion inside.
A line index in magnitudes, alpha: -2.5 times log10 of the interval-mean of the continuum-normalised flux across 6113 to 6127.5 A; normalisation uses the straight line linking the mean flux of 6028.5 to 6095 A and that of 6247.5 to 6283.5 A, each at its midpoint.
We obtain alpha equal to 0.11 mag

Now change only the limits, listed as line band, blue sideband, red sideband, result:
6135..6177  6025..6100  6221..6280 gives 0.015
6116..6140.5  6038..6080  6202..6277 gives 0.098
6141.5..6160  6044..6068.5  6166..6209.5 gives 0.016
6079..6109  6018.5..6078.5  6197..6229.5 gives 0.028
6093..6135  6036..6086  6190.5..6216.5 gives 0.062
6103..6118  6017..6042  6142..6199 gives 0.011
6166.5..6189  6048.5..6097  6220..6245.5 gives -0.052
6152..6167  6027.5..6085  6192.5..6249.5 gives 0.046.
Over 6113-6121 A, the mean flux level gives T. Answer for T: 16.5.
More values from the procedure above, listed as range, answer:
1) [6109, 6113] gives 17.6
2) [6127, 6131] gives 14.2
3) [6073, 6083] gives 16.6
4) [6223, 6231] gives 16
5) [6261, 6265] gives 16.2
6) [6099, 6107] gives 17.8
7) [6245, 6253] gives 17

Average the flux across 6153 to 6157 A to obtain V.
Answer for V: 15.4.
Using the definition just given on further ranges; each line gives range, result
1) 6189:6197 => 15.7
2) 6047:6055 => 16.9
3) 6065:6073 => 19.5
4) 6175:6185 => 18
